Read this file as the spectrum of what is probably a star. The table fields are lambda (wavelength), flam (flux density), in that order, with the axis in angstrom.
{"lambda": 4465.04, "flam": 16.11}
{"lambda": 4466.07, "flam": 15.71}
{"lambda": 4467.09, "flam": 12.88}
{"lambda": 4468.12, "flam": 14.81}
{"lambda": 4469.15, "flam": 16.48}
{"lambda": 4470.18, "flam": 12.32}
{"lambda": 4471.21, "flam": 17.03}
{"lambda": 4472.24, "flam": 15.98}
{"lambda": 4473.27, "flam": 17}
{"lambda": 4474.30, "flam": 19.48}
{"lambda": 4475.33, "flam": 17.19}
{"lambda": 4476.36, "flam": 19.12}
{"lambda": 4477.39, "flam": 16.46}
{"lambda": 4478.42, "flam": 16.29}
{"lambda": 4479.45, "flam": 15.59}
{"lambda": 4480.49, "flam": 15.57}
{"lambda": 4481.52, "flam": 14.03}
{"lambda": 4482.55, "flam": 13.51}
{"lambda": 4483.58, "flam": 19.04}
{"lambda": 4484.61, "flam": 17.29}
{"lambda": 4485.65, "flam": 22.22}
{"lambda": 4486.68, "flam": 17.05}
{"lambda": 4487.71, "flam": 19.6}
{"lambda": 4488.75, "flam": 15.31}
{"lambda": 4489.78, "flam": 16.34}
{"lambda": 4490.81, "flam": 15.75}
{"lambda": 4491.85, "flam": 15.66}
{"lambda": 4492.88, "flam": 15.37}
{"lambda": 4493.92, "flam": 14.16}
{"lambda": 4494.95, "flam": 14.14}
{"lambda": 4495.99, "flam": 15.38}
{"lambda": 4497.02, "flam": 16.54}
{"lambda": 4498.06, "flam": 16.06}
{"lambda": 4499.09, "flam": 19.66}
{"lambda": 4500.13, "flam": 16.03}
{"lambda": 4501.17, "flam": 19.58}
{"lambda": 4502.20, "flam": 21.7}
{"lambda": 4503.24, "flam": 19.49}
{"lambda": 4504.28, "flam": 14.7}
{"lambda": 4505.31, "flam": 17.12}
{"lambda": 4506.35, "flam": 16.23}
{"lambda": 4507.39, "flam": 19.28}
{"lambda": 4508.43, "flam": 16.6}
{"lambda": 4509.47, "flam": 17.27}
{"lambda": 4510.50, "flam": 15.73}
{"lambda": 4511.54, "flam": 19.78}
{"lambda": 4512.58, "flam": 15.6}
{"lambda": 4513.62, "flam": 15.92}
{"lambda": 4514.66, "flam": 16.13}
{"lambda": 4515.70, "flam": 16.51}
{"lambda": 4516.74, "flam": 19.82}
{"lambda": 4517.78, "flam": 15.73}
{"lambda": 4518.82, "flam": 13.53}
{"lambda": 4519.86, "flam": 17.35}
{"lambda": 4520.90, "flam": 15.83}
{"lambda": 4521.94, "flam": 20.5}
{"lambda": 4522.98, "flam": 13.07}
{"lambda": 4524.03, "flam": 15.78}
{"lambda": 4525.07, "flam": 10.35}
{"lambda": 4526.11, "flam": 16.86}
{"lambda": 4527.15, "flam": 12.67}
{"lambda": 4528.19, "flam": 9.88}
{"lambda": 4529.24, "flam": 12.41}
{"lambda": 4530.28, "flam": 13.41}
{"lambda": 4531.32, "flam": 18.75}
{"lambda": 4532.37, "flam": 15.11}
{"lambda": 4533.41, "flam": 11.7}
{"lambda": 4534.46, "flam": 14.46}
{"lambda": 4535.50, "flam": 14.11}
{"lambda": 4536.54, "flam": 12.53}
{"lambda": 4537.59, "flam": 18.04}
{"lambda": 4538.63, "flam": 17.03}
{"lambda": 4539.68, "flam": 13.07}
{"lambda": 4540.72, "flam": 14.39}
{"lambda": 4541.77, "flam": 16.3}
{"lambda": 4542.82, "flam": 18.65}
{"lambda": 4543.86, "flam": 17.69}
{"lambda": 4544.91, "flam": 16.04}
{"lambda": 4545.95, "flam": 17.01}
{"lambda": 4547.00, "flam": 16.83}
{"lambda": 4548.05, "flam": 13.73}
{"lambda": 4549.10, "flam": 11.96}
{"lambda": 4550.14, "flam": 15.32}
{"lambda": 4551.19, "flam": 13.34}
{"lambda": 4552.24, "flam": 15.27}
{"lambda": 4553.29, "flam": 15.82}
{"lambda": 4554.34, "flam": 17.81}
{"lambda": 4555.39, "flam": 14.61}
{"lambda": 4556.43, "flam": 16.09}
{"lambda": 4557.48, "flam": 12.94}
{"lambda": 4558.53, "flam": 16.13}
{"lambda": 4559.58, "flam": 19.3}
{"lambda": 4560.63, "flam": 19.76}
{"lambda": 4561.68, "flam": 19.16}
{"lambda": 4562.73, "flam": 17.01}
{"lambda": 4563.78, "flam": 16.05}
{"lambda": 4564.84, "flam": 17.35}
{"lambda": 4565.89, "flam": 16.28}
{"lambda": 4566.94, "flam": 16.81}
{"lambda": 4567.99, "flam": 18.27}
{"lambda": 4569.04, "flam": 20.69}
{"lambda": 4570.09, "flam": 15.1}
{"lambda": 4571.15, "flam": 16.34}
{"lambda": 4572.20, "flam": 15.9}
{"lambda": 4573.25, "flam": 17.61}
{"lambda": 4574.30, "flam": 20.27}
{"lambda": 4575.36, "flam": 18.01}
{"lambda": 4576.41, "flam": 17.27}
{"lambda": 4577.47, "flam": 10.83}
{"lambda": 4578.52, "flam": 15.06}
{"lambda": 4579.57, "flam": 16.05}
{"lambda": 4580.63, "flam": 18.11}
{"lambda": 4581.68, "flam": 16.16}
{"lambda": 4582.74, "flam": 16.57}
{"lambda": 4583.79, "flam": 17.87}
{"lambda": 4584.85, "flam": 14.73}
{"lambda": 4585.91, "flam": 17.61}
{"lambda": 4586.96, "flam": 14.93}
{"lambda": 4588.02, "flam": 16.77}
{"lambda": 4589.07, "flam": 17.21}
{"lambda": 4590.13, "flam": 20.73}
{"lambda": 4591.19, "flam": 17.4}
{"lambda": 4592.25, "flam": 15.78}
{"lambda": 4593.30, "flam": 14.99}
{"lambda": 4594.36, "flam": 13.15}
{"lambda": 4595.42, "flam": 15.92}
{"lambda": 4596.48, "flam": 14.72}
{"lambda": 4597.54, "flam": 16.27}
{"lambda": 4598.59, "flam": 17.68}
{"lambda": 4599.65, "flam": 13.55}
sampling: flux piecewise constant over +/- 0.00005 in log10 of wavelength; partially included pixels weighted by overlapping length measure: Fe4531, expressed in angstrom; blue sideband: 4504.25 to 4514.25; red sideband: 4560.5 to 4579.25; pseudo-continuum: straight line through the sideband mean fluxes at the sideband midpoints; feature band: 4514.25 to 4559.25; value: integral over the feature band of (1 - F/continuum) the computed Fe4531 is 4.6 angstrom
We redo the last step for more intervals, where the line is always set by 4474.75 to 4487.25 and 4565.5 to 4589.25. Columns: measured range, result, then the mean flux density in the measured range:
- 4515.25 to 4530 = 1.6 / 15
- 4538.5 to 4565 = 1.1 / 16.1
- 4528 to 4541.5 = 2.0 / 14.4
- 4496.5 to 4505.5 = -0.5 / 17.9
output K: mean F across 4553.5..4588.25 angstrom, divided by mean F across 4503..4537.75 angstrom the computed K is 1.1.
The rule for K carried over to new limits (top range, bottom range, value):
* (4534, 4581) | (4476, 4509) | 0.96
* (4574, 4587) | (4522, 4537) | 1.18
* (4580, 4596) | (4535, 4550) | 1.06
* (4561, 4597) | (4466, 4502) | 1.01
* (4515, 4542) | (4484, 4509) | 0.87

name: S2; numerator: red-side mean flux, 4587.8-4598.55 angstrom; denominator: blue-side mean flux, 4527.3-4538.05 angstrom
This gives 1.2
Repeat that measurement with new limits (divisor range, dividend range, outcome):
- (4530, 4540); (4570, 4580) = 1.09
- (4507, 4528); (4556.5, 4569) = 1.07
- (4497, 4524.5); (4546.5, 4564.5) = 0.93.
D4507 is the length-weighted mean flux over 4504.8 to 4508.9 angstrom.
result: 17.3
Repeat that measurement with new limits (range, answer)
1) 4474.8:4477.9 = 17.6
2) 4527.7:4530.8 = 11.9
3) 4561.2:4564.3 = 17.4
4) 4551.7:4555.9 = 15.8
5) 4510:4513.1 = 17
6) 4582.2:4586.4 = 16.7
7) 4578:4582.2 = 16.4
